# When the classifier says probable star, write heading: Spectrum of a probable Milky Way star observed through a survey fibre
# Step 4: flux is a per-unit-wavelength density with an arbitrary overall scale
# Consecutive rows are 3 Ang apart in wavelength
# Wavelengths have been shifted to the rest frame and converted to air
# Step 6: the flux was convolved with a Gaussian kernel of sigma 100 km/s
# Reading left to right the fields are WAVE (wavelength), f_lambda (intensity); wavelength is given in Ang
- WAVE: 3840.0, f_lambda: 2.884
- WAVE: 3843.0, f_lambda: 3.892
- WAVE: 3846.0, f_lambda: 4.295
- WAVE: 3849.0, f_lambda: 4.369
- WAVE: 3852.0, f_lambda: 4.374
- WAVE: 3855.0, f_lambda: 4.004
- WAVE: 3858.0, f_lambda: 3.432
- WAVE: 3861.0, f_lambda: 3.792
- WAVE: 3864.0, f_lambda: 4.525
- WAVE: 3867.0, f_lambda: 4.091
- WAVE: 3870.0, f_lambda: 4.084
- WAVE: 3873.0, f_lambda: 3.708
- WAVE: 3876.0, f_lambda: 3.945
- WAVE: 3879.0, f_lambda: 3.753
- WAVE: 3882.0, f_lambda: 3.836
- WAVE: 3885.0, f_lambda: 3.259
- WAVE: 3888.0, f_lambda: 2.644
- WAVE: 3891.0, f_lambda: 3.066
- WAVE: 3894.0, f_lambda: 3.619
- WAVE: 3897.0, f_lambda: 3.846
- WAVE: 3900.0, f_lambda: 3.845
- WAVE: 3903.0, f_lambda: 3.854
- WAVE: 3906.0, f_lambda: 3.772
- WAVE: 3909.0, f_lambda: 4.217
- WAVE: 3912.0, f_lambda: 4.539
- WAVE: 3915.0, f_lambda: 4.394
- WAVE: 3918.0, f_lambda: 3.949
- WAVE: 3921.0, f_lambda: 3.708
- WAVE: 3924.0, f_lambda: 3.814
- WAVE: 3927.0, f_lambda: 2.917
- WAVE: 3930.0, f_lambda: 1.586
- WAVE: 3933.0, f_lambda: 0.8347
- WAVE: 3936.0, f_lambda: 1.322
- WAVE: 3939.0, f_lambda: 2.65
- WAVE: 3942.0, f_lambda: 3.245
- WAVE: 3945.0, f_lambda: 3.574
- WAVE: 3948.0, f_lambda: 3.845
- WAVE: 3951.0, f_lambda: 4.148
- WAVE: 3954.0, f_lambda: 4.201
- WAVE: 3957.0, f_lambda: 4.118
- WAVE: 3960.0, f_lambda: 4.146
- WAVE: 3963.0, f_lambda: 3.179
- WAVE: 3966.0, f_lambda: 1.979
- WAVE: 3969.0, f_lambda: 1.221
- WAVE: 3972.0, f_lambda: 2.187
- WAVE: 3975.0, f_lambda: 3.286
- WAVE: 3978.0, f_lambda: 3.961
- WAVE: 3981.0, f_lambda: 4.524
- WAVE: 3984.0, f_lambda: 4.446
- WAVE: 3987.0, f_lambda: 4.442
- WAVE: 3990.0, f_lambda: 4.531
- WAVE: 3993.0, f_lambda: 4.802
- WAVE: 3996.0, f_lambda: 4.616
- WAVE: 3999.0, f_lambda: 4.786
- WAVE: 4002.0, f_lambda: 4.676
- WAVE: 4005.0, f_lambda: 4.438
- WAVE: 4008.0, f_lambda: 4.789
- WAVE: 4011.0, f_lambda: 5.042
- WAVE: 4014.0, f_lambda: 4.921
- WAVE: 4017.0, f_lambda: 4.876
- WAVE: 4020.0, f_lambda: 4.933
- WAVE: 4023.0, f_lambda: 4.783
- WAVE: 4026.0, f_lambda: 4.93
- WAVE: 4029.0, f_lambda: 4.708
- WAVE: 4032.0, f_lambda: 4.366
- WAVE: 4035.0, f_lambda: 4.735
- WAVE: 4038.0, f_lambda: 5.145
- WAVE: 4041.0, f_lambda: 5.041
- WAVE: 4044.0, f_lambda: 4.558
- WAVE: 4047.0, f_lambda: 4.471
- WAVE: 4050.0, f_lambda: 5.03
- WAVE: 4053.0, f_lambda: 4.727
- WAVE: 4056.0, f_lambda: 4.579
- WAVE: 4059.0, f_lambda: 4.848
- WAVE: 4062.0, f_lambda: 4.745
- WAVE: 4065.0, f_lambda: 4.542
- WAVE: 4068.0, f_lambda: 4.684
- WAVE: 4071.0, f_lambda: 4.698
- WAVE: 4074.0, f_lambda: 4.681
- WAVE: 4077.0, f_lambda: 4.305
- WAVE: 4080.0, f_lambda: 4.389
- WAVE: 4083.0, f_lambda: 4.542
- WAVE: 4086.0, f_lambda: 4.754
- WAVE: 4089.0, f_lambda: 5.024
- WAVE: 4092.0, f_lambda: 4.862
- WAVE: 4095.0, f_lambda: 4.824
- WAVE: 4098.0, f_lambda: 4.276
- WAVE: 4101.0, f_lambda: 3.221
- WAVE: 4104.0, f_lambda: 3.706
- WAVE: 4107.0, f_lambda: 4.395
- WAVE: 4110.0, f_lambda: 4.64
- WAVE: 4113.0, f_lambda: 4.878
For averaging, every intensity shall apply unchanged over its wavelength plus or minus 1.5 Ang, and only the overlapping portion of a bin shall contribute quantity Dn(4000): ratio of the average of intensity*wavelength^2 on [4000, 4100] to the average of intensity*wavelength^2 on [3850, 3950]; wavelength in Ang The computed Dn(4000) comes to 1.45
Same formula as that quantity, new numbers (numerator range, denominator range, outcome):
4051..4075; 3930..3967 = 1.62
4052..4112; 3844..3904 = 1.32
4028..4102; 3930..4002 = 1.40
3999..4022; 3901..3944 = 1.57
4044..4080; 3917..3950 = 1.73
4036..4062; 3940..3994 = 1.37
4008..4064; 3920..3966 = 1.62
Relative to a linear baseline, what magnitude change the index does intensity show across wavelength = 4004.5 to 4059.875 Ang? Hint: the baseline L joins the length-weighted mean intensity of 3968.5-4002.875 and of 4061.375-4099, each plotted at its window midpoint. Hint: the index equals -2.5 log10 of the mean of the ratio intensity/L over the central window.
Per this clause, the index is -0.11 mag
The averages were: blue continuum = 4.02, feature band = 4.79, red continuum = 4.64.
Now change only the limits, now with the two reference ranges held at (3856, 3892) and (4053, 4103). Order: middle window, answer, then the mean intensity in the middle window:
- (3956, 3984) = 0.259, 3.23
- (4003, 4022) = -0.131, 4.83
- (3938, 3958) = 0.087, 3.7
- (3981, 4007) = -0.097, 4.59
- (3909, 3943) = 0.268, 3.05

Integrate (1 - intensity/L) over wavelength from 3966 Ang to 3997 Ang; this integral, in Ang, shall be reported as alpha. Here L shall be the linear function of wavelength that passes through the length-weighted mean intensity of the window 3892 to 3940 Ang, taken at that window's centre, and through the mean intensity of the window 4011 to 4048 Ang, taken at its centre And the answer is 3.7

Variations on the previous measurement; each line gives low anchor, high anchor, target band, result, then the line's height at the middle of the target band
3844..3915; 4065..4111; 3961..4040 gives -0.3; 4.22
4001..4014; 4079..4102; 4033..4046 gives -0.5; 4.67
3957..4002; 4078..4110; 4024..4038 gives -2.4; 4.06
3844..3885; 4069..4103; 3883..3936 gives 9.6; 4.09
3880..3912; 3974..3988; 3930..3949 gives 7.0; 3.9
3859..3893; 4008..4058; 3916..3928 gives 1.1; 4.02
